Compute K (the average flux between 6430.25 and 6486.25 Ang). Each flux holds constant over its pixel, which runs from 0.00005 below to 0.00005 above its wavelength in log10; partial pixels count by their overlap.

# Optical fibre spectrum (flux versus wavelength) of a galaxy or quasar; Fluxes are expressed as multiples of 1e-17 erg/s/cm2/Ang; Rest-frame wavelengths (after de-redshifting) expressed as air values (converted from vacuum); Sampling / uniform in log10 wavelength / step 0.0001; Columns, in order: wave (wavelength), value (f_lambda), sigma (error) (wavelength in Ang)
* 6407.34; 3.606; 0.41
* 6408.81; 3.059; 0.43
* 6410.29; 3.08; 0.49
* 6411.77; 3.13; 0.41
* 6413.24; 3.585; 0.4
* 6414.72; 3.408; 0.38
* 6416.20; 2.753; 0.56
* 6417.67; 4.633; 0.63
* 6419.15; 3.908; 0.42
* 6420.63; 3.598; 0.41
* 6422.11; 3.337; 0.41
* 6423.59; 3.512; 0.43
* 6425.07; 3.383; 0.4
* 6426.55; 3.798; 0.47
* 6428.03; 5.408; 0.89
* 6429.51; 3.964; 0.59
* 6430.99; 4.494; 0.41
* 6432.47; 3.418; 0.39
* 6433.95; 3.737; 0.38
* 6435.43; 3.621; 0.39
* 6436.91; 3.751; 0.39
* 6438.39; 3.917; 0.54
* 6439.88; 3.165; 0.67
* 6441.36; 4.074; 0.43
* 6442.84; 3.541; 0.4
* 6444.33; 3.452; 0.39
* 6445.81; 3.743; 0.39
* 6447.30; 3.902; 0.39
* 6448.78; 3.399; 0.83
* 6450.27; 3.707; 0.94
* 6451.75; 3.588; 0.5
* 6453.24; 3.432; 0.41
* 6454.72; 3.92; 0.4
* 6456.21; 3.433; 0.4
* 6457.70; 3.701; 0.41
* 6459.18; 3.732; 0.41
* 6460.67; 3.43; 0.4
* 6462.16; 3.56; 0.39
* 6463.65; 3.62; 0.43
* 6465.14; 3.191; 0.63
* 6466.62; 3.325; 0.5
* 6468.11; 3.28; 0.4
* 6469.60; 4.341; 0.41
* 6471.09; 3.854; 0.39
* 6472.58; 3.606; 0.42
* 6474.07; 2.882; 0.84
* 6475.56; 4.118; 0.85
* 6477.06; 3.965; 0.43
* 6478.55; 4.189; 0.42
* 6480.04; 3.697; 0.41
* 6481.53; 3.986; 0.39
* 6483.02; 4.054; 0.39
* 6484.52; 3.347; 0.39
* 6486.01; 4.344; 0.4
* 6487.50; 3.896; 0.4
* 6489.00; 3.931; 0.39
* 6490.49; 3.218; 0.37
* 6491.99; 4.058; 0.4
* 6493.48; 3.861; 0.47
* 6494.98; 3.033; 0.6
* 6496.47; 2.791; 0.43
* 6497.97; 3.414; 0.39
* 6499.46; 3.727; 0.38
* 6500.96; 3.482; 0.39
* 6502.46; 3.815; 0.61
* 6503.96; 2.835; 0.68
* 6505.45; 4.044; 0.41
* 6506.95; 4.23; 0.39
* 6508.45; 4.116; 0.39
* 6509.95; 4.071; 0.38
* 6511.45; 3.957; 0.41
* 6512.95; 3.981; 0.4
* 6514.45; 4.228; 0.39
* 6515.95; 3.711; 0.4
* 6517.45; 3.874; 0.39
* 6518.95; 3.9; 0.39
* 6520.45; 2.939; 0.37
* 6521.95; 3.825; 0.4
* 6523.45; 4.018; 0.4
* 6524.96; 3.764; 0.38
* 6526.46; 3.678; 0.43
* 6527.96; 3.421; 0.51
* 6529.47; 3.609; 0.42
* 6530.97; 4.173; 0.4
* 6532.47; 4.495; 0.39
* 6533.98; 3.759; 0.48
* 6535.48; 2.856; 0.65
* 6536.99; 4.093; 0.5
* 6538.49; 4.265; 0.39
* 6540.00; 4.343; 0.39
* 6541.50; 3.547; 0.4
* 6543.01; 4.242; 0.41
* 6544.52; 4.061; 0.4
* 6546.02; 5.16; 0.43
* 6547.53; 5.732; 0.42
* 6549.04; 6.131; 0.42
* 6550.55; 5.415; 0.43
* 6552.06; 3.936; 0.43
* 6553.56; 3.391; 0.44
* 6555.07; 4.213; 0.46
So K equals 3.69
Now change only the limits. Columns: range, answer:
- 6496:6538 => 3.75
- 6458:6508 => 3.67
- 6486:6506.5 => 3.59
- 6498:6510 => 3.75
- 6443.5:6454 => 3.6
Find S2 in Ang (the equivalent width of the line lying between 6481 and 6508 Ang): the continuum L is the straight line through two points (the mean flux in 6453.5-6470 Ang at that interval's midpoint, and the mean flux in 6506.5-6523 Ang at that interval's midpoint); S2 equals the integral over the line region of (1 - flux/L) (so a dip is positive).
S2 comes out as 0.7 Ang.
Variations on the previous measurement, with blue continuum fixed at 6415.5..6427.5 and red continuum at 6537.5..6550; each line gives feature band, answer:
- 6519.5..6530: 2.1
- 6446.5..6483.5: 3.2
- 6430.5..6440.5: 0.1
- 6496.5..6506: 1.8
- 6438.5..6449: 0.5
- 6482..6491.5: 0.9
